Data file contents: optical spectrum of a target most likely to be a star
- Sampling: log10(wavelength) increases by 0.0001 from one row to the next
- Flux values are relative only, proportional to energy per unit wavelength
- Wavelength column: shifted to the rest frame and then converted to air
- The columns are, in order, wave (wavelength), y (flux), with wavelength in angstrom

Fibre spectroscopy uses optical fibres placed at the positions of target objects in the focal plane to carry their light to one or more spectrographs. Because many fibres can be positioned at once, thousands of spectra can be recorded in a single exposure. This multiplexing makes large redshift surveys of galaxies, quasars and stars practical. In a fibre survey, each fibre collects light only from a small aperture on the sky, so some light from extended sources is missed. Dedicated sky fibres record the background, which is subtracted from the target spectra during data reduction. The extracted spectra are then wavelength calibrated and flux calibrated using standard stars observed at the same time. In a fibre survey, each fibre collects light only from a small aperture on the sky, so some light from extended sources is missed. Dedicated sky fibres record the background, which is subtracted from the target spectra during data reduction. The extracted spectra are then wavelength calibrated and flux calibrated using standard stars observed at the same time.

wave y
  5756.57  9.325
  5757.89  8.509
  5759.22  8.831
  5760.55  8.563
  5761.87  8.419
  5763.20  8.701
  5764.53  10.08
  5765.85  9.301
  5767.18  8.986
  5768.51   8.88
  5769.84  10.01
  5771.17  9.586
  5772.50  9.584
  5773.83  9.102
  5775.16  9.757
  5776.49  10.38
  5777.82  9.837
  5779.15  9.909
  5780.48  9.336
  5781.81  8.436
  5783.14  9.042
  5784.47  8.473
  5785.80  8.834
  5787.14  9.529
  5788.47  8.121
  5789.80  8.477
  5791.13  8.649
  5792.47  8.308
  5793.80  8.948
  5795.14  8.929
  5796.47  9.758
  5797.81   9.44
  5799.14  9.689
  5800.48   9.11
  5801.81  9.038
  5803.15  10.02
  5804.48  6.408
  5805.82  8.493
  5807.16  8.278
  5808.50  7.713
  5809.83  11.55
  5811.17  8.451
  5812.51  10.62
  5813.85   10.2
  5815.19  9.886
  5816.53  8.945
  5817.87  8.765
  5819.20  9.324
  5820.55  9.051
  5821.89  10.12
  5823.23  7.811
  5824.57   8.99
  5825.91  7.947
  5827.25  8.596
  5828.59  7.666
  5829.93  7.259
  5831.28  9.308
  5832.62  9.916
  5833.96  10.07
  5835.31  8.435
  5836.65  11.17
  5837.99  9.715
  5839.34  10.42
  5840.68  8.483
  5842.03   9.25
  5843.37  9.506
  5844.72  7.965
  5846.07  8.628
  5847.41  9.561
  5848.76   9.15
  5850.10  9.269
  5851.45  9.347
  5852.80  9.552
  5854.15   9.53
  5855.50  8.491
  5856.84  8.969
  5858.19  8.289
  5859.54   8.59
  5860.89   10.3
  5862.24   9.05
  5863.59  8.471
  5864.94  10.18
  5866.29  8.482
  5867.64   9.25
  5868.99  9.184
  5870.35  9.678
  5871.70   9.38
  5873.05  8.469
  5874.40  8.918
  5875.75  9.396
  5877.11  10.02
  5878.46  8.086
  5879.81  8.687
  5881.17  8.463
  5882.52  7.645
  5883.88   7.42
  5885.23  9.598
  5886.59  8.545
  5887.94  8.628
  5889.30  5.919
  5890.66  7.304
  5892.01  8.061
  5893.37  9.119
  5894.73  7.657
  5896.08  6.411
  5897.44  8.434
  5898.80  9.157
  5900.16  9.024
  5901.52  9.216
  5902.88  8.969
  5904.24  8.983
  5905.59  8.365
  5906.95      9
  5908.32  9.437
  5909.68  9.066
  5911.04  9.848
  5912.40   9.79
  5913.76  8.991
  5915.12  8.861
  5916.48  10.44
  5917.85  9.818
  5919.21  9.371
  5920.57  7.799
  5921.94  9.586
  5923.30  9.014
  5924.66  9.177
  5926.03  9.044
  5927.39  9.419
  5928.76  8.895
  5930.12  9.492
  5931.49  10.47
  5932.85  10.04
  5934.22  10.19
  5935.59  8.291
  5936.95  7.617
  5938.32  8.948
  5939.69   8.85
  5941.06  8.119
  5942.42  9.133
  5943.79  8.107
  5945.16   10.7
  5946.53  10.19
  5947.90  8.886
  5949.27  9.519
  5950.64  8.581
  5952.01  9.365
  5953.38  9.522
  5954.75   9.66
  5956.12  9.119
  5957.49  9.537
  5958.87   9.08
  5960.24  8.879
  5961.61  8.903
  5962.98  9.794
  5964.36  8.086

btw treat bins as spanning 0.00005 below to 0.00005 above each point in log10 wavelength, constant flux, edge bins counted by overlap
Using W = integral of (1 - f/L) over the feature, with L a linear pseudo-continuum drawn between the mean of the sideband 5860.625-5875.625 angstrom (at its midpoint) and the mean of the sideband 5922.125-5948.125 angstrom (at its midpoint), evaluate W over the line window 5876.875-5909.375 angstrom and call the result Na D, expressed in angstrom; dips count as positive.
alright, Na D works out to 2.8 angstrom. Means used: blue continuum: 9.19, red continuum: 9.2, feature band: 8.41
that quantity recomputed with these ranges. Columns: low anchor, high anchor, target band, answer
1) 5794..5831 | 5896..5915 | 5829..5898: 0.96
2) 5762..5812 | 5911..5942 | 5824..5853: 0.16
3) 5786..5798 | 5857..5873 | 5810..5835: -0.30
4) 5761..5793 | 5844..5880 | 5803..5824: 0.10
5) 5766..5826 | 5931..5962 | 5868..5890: 1.29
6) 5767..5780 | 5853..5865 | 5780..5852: 2.26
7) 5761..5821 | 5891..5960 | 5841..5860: 0.26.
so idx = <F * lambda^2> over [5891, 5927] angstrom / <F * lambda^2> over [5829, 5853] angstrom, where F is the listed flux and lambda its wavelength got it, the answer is 1.0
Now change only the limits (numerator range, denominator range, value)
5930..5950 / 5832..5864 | 1.03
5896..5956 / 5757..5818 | 1.05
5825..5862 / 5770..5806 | 1.02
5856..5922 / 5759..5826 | 1.00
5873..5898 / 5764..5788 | 0.91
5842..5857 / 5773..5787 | 1.00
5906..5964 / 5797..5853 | 1.05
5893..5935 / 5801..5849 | 1.04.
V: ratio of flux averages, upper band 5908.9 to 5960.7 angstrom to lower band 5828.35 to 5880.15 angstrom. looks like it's 1.01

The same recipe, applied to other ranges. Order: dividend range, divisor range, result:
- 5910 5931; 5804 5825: 1.03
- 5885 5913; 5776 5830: 0.95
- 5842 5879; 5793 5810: 1.02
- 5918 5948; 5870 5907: 1.08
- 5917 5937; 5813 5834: 1.03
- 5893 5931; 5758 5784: 0.97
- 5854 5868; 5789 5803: 1.00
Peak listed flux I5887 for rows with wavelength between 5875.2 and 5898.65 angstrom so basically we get 10.02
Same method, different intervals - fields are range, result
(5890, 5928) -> 10.44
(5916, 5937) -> 10.47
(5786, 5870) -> 11.55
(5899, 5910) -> 9.437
